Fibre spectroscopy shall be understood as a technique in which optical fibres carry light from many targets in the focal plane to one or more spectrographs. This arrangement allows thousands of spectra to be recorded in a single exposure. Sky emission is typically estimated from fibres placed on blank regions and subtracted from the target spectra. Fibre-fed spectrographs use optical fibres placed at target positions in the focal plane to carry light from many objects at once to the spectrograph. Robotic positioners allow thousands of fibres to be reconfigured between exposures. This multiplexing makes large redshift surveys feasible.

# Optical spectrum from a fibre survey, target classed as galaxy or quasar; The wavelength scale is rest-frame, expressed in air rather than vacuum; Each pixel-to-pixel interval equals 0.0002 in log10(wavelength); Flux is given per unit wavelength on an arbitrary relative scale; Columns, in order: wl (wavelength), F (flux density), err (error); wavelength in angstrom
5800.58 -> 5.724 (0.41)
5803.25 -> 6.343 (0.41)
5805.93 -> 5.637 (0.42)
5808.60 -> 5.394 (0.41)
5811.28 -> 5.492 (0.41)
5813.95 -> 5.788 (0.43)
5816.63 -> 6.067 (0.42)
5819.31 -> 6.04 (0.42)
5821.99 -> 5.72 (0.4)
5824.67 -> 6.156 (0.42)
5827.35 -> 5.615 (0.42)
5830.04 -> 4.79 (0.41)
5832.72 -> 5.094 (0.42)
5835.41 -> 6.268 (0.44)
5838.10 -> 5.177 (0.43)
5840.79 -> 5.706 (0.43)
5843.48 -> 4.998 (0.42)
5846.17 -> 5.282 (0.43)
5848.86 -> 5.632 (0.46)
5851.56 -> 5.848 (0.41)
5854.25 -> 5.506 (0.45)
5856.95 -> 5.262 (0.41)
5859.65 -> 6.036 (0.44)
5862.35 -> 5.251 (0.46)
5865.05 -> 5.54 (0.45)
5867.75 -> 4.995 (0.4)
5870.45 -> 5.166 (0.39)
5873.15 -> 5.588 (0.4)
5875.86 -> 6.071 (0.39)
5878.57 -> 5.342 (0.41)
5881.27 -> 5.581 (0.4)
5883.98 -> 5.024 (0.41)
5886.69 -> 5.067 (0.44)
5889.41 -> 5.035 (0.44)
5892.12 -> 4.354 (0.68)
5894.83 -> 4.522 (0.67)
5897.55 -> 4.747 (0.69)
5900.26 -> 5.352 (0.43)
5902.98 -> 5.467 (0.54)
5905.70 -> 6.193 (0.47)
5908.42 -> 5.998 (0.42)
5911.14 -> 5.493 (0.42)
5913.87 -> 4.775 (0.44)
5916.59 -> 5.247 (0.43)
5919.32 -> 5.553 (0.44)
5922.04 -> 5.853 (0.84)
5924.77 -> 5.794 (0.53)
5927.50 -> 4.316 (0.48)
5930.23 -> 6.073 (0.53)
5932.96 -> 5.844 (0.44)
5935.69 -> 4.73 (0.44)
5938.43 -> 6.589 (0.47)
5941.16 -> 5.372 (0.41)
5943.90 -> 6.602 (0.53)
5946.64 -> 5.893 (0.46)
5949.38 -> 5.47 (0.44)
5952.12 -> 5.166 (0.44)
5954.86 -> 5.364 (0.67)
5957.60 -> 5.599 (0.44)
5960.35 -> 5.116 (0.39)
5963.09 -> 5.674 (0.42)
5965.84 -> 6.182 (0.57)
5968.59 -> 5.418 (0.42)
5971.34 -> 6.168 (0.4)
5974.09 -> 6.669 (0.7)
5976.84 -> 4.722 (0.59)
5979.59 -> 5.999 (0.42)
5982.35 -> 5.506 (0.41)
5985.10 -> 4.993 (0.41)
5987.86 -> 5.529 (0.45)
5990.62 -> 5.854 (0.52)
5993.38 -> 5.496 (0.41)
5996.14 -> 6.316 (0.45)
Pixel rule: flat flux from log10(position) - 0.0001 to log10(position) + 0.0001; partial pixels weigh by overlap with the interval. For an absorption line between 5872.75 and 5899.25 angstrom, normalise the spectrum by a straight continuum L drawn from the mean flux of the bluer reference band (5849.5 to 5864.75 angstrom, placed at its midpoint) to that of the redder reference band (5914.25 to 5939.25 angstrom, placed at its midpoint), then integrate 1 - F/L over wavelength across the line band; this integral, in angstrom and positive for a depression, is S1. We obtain 2.0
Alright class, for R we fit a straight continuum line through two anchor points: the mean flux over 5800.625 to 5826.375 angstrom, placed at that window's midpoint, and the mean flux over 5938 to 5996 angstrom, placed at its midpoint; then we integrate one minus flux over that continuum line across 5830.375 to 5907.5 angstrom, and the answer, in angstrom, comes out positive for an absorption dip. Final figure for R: 5.7 angstrom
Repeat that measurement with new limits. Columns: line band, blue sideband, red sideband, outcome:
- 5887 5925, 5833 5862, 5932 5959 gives 2.16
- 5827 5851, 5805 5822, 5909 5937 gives 1.08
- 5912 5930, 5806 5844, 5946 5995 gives 0.93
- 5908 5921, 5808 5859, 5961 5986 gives 0.62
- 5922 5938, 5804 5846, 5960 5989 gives 0.48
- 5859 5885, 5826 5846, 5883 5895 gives -2.35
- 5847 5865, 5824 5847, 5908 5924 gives -0.44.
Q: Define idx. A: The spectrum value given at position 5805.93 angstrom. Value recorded 5.637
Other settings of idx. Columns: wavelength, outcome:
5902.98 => 5.467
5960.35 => 5.116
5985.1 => 4.993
